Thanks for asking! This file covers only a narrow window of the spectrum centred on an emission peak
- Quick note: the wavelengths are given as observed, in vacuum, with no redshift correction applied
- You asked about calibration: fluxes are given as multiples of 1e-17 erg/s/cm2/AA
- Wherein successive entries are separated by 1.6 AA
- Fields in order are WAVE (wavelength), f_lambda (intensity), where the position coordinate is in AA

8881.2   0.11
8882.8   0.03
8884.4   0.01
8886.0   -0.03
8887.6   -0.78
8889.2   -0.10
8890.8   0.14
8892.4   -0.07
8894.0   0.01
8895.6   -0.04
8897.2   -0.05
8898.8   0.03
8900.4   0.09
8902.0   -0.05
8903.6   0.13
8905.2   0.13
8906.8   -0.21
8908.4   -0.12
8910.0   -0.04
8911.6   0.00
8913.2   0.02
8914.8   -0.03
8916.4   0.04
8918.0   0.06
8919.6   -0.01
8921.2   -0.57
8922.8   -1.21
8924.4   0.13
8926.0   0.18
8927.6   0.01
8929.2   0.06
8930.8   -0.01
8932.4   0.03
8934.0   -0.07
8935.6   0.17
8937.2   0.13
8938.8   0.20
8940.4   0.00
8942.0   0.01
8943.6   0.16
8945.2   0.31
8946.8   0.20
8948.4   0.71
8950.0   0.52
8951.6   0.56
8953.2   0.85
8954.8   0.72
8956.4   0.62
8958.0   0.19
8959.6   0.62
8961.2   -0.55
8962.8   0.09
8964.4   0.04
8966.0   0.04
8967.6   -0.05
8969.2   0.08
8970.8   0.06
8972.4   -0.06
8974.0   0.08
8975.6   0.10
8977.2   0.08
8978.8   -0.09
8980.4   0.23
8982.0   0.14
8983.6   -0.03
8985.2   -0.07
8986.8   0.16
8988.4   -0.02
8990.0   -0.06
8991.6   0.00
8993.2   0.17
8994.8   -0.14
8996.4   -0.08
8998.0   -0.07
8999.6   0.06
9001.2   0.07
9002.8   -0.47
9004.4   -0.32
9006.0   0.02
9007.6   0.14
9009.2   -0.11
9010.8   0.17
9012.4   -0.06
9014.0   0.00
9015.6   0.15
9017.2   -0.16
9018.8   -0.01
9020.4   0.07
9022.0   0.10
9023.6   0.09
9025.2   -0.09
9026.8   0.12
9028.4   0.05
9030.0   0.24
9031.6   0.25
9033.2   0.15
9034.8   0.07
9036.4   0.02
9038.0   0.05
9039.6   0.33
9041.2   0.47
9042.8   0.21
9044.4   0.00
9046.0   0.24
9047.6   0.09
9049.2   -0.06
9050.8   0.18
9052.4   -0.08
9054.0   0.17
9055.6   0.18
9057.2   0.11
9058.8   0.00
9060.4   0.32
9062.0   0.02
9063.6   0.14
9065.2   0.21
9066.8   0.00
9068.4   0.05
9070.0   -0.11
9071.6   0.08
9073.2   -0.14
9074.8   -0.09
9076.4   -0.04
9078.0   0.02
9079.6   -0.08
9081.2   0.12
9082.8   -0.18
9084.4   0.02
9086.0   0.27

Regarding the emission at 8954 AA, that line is [O II]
